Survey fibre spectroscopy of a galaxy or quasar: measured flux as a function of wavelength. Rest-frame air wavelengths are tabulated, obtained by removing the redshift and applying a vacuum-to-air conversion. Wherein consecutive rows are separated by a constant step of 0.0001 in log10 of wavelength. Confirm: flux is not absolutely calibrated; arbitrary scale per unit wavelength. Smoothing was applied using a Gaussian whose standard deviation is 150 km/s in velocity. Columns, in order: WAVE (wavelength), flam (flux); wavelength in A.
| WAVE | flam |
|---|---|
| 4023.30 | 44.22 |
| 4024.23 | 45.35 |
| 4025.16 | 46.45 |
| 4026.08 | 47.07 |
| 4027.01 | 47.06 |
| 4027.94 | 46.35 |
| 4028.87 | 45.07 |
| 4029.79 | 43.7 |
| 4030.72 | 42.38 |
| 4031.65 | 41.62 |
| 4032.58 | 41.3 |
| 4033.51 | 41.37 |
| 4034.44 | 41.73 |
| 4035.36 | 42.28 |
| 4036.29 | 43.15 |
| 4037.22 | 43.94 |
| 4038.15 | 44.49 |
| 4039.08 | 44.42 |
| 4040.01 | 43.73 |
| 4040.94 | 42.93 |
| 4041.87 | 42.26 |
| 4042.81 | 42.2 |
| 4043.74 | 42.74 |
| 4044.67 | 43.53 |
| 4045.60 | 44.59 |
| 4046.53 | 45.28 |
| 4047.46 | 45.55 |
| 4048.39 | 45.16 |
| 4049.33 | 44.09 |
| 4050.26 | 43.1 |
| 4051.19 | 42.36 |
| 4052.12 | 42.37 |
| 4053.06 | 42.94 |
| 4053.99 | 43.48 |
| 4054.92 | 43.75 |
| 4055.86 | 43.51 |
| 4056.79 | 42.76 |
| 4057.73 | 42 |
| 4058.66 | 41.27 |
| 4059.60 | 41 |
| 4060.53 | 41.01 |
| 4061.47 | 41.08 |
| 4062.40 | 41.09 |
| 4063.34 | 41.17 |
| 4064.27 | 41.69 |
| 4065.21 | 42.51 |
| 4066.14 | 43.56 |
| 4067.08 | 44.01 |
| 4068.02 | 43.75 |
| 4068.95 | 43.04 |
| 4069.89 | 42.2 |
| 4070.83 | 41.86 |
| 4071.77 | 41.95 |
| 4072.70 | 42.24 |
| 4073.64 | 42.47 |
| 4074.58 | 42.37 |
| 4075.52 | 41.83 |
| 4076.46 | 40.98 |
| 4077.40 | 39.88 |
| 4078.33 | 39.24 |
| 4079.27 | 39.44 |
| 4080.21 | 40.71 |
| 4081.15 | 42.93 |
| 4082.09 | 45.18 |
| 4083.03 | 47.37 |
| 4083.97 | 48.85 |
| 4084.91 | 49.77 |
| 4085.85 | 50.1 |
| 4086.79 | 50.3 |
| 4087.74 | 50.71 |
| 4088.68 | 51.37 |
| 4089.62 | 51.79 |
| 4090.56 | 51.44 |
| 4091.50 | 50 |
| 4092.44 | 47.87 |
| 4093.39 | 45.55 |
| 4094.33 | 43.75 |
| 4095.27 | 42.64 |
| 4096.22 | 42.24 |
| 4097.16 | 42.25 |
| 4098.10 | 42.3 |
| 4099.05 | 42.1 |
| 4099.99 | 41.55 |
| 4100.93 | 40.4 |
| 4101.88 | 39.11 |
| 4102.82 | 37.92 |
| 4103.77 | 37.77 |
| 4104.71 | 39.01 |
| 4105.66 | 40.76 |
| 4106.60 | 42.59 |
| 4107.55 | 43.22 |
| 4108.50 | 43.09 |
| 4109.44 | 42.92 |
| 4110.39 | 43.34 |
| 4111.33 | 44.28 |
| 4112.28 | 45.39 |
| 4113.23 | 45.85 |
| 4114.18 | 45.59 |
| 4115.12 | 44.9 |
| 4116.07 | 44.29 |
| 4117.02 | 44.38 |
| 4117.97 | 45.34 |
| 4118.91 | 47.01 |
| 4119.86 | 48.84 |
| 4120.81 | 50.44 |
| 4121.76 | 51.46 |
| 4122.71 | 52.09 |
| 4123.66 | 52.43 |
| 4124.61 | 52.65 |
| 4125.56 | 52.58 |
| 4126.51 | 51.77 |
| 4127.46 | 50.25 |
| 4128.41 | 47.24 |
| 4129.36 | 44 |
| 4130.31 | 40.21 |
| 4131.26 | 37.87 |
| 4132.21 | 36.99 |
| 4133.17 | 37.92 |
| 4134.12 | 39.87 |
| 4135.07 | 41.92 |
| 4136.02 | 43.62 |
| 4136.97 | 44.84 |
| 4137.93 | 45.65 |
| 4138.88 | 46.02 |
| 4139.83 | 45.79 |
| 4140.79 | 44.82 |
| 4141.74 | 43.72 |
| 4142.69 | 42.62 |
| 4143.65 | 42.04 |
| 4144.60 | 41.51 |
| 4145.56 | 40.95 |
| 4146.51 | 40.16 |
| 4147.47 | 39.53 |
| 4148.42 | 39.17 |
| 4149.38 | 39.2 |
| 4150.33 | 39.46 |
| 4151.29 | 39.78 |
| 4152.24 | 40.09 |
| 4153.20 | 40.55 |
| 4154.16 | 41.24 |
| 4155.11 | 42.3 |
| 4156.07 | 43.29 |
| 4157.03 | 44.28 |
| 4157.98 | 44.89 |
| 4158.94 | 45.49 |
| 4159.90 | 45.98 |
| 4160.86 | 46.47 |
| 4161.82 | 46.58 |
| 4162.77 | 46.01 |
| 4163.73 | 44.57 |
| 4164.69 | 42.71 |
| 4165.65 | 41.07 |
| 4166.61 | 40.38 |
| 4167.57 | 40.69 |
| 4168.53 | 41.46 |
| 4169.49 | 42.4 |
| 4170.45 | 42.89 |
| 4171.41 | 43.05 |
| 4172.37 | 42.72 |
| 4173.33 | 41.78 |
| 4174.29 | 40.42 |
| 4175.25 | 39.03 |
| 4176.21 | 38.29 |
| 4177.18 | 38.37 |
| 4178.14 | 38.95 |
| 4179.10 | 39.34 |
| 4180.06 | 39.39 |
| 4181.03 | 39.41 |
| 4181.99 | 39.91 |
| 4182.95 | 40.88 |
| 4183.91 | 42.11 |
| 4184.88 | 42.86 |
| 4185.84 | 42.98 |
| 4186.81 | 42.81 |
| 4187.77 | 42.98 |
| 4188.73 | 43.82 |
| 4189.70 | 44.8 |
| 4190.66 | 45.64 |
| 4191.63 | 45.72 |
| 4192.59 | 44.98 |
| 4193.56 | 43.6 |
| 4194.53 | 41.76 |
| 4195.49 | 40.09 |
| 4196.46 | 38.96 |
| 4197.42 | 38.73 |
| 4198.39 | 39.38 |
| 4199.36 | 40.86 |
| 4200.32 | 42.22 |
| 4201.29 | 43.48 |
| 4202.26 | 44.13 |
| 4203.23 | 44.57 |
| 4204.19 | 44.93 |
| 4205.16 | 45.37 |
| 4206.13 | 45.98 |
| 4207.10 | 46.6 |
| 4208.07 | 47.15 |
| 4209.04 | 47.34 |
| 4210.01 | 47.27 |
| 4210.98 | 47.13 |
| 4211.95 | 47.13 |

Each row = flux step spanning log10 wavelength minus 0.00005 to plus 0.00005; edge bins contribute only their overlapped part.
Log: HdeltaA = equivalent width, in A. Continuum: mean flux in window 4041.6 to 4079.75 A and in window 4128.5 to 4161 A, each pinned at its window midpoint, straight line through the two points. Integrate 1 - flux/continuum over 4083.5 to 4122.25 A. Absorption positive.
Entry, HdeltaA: -2.6 A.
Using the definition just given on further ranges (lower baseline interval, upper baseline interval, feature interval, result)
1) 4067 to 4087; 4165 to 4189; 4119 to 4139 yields -1.8 A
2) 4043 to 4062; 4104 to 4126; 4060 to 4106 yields 1.0 A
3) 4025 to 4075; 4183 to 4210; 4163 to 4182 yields 1.1 A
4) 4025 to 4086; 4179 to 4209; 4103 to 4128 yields -1.8 A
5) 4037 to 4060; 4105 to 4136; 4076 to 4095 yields -0.9 A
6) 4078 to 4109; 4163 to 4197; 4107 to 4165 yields -1.6 A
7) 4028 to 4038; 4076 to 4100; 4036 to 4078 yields 1.2 A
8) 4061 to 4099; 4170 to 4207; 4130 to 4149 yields 0.6 A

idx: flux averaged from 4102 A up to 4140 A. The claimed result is 44.7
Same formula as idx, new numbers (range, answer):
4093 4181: 43.1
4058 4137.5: 44.2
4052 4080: 42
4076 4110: 44.1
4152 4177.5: 42.5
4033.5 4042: 43.2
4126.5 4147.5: 42.9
